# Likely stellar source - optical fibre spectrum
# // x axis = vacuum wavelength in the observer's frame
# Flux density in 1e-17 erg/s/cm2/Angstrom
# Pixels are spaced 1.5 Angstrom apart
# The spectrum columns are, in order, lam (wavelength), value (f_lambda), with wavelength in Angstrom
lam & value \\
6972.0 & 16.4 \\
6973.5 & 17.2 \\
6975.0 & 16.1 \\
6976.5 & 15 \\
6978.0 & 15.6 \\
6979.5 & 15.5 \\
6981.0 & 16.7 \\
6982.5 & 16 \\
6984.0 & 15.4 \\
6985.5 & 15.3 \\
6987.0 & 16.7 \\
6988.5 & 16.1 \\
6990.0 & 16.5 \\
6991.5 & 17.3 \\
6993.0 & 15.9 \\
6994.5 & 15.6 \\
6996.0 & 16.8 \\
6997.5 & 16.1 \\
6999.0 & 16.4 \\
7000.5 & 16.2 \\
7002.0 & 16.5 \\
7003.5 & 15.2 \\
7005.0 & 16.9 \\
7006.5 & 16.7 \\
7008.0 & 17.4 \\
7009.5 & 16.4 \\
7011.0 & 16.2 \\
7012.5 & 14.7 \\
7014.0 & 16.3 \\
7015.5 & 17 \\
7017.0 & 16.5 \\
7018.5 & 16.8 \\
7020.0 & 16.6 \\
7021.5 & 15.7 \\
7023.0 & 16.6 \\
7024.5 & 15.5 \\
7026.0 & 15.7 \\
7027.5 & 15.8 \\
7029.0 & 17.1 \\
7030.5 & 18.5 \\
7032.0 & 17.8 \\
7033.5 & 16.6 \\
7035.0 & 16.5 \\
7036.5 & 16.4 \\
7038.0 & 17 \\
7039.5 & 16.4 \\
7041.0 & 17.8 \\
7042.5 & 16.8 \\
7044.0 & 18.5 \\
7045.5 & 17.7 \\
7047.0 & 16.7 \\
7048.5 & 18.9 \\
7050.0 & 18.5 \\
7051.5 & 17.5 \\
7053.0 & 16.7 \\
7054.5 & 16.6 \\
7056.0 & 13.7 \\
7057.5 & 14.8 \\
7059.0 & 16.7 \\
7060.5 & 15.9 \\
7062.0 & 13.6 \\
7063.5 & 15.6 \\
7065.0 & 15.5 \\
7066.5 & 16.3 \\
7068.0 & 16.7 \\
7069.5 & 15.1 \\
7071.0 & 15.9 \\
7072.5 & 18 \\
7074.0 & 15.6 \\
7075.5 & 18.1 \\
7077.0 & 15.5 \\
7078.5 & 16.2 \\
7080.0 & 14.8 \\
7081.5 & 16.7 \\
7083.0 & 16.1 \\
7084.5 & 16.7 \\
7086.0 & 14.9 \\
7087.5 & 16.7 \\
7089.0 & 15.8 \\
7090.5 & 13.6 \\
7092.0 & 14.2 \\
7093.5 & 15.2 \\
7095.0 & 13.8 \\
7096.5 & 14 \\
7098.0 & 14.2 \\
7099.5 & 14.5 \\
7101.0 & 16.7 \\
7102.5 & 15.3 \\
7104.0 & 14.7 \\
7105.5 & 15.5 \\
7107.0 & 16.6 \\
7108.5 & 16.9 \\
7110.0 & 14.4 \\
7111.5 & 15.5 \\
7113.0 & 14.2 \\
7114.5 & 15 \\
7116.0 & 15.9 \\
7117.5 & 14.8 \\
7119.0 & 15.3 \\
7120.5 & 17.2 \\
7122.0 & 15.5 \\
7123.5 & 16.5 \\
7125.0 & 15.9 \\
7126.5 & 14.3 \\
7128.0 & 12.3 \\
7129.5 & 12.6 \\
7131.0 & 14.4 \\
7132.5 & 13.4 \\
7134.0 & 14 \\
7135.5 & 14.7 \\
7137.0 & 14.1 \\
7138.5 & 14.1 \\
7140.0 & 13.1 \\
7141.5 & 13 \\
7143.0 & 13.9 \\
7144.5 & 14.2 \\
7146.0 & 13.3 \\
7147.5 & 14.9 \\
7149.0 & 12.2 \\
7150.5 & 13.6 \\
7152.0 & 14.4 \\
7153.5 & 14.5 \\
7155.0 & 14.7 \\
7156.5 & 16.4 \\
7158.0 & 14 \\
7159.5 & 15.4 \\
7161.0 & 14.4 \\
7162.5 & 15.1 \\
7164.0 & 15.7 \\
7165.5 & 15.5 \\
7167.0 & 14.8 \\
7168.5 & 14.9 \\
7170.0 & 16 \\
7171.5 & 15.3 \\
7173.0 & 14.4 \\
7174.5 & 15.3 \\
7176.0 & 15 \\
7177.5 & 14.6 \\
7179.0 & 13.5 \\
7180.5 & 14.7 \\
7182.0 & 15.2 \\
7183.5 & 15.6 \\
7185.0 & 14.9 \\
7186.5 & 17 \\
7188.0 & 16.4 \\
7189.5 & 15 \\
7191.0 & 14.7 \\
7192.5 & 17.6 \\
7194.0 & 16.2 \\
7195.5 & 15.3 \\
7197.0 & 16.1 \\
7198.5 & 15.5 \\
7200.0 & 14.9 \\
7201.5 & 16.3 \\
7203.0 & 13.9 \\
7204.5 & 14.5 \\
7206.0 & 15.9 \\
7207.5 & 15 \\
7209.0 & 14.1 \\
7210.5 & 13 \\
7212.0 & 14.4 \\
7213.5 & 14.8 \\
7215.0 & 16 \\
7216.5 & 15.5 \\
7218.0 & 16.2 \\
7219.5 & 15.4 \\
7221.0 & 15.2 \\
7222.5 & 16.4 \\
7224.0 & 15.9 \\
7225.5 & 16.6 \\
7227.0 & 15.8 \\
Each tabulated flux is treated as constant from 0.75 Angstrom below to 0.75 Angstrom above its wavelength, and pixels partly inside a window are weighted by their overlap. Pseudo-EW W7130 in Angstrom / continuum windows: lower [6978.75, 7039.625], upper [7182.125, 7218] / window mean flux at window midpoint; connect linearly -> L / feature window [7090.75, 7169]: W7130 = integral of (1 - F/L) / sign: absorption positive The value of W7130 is 5.2 Angstrom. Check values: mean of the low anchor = 16.4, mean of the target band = 14.7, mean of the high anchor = 15.3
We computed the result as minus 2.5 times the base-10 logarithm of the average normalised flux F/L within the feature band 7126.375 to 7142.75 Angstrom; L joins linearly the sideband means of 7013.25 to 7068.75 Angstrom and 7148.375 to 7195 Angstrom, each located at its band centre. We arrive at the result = 0.14 mag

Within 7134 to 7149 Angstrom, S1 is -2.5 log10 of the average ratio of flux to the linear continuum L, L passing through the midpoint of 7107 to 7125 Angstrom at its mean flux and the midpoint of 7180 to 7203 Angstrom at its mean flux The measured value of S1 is 0.13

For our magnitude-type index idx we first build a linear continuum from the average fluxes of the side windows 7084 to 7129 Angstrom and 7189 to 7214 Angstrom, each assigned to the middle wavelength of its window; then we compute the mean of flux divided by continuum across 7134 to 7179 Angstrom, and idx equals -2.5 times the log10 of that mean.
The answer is 0.047 mag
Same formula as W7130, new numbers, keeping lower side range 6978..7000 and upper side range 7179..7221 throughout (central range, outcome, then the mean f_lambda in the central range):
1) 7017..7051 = -2.2 Angstrom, 17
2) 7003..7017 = -0.2 Angstrom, 16.3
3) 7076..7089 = -0.2 Angstrom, 16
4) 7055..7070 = 0.4 Angstrom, 15.4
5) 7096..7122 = 0.5 Angstrom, 15.4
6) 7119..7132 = 0.6 Angstrom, 14.8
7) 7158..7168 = 0.3 Angstrom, 15.1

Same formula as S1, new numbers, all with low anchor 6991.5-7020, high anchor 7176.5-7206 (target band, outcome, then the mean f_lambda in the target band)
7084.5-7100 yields 0.08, 14.8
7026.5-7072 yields -0.03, 16.6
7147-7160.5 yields 0.08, 14.4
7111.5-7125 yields 0.01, 15.6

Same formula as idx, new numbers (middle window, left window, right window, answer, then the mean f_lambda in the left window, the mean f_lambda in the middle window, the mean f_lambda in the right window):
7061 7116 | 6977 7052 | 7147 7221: 0.03 mag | 16.6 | 15.5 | 15.1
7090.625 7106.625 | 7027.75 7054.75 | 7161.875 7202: 0.12 mag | 17.3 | 14.8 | 15.4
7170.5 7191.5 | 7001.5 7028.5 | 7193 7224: 0.02 mag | 16.3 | 15.1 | 15.3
